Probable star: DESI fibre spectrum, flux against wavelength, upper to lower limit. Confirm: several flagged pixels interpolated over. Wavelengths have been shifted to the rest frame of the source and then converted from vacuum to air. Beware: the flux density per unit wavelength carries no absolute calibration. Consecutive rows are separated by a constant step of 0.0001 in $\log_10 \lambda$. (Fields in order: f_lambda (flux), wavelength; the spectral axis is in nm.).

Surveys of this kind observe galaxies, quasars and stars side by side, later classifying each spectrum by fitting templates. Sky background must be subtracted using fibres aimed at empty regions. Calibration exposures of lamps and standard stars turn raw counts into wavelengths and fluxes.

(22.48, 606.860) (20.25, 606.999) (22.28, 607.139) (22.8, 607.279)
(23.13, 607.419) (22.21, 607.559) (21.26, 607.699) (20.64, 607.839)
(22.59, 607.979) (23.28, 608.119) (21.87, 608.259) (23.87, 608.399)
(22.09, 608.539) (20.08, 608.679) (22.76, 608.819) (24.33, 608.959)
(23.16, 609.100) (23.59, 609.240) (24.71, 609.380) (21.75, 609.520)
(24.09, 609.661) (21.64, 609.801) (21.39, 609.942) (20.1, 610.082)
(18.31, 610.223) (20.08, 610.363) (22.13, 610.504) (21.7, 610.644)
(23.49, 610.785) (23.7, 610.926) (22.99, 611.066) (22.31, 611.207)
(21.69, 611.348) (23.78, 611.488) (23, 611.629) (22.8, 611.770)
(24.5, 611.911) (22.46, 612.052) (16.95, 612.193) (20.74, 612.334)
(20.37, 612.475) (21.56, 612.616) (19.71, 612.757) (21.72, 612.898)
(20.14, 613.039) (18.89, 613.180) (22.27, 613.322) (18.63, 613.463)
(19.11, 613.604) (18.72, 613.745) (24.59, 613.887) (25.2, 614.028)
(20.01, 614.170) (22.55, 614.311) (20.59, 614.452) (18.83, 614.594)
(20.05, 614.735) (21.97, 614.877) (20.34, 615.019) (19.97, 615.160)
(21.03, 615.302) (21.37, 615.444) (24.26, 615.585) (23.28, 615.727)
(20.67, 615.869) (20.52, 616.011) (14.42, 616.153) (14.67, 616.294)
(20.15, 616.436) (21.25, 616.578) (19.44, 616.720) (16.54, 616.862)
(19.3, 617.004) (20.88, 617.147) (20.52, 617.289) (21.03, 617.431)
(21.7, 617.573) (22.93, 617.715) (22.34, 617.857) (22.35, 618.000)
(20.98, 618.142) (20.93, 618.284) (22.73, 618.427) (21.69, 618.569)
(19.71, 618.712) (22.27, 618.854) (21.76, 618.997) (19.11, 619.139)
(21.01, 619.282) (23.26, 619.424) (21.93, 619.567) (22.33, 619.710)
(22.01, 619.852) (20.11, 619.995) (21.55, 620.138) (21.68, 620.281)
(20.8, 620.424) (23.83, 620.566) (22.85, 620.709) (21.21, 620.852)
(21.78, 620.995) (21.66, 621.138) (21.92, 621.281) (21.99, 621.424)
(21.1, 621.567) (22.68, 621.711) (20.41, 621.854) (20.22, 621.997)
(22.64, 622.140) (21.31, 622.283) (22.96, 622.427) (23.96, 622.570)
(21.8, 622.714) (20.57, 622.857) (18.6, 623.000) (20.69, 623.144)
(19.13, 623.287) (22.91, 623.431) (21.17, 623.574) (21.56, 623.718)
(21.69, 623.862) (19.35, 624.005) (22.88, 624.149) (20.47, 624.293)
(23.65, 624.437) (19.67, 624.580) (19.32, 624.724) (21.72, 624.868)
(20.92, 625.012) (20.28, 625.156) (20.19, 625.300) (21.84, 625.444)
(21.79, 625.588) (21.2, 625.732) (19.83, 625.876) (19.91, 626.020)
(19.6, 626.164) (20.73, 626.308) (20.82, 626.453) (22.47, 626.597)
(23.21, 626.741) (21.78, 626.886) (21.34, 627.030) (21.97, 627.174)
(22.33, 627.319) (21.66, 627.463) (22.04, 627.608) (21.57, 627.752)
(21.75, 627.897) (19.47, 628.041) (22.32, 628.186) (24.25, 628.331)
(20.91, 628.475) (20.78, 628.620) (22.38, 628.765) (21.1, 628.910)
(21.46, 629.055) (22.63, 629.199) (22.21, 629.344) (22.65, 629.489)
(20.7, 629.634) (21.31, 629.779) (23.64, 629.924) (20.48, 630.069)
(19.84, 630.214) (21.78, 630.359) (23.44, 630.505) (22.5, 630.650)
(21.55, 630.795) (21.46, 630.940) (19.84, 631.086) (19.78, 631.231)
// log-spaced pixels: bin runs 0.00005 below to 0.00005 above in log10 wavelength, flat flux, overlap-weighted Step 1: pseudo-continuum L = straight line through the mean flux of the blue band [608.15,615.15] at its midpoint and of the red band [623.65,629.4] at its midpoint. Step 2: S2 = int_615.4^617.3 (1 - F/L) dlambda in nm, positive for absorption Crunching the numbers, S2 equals 0.159 nm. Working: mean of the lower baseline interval 21.7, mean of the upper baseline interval 21.4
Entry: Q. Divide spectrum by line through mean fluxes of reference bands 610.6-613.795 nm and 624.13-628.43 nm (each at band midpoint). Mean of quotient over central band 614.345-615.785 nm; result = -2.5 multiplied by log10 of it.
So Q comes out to 0.01 mag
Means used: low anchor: 21.4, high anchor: 21.3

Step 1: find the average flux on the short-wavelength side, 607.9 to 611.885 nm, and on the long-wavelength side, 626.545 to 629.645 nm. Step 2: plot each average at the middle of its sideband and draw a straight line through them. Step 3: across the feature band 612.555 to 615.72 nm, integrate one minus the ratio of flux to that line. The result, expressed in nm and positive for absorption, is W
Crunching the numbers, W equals 0.18 nm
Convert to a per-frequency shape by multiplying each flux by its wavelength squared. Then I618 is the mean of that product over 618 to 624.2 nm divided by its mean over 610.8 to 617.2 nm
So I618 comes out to 1.1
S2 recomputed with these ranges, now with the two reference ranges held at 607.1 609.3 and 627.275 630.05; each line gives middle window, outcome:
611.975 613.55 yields 0.14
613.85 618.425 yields 0.30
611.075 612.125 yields -0.03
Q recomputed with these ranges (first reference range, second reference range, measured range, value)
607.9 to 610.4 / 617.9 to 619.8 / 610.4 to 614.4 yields 0.020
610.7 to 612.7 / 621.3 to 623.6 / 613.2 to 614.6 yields 0.047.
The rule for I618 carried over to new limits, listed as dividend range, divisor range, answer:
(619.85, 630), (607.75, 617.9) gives 1.05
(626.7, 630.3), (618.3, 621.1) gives 1.03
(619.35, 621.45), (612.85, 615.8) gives 1.06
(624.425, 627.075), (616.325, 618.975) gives 1.03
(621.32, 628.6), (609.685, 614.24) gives 1.04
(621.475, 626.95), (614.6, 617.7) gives 1.08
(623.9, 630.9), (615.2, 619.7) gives 1.07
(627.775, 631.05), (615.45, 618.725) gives 1.10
